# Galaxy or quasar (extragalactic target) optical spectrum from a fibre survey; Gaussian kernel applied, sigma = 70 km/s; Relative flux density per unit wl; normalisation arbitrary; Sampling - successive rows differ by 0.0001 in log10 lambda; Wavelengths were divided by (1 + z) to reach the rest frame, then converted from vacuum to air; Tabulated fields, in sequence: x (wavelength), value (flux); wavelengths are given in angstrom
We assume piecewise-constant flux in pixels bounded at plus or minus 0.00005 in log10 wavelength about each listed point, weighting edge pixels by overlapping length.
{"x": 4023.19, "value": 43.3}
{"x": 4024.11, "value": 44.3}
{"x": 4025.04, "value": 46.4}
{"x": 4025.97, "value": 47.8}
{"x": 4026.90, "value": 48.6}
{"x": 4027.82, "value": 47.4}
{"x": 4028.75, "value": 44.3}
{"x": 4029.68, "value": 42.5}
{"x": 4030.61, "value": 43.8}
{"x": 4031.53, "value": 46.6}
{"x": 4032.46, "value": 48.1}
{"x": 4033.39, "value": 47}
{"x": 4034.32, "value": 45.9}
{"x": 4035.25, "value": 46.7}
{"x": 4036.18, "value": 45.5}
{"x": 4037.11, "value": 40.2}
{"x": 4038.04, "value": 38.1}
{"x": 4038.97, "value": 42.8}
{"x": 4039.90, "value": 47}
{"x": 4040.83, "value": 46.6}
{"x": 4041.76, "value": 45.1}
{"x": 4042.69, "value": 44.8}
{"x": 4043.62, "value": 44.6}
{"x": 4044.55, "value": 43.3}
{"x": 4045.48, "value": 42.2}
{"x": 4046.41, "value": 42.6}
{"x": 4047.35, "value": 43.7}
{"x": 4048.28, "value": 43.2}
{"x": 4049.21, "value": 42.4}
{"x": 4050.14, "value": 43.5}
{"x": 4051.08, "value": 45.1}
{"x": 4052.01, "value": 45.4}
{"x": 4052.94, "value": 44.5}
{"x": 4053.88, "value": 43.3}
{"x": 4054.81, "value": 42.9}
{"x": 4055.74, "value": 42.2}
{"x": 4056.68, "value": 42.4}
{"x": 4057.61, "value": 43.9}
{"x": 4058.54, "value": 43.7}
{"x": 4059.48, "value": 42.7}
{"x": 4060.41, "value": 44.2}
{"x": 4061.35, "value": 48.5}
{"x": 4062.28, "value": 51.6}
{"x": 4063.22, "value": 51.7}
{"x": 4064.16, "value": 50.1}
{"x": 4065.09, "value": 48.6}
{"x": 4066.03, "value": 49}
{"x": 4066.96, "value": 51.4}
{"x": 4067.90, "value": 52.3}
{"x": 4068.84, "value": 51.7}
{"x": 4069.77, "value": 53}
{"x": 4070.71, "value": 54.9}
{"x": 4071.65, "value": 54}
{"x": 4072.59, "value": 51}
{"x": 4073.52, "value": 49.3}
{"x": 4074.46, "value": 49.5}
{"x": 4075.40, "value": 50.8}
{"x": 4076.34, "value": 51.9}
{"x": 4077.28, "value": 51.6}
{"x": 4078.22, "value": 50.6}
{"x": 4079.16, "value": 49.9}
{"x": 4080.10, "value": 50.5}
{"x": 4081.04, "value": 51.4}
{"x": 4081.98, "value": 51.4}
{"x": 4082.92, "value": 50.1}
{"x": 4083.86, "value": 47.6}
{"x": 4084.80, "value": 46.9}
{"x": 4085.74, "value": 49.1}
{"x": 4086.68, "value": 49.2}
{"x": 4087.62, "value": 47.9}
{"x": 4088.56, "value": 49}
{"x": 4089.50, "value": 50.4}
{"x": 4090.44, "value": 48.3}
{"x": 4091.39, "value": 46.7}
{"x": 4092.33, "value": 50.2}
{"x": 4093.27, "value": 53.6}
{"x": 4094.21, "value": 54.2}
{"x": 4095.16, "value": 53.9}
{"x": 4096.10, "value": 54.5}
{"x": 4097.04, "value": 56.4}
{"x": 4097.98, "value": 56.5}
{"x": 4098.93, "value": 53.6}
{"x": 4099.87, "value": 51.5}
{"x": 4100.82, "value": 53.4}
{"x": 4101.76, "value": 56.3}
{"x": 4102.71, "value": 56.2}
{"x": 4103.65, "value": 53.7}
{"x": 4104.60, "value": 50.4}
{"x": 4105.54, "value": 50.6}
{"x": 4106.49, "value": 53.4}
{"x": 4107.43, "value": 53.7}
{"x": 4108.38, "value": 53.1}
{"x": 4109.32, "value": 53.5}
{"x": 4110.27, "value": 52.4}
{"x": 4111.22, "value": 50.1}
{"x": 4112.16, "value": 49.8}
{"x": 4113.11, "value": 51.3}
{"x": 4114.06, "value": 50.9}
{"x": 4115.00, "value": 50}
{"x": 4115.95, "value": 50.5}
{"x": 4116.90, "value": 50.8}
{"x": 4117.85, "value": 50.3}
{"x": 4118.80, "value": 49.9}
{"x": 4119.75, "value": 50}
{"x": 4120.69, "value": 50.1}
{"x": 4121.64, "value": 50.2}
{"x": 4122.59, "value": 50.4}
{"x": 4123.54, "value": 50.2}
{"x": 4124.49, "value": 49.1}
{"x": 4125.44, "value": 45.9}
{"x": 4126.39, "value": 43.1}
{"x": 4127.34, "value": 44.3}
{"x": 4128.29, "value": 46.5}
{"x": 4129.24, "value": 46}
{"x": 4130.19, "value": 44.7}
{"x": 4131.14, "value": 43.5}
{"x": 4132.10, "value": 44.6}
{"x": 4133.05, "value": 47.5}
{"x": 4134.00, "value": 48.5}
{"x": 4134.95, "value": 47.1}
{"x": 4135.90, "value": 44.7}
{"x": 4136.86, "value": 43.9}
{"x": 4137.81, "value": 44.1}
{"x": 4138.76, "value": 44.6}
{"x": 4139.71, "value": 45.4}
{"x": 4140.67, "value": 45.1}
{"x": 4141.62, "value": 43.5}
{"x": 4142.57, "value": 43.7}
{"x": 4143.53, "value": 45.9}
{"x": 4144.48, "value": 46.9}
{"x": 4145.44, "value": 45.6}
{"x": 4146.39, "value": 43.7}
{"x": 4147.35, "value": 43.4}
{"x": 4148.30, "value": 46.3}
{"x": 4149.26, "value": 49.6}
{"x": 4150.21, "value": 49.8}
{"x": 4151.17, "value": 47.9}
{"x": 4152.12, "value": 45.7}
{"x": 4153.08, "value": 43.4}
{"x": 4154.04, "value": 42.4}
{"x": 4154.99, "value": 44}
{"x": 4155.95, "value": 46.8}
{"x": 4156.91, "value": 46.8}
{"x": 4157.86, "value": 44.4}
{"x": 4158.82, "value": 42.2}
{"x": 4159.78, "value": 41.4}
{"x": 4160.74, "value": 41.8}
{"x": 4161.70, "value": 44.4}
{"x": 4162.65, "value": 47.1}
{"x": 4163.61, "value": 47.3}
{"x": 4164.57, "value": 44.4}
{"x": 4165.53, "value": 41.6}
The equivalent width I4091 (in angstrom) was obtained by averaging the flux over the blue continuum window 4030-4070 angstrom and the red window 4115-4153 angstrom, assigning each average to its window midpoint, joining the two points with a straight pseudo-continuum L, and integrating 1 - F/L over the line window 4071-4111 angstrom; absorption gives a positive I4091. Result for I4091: -4.8 angstrom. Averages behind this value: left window 45.6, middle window 51.6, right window 46.7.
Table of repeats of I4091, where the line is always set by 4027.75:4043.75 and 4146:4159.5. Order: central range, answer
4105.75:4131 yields -2.4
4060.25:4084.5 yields -3.1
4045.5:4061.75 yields 0.4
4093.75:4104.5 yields -2.2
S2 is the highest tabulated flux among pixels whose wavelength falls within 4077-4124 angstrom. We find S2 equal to 56.5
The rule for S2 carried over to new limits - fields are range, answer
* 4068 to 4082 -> 54.9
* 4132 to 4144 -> 48.5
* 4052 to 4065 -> 51.7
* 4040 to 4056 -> 46.6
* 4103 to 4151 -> 53.7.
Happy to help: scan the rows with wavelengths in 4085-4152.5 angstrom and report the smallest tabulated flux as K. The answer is 43.1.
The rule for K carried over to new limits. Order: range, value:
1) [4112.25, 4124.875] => 49.1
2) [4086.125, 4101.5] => 46.7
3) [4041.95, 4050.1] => 42.2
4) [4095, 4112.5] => 49.8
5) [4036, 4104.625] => 38.1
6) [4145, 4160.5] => 41.4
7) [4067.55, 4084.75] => 47.6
